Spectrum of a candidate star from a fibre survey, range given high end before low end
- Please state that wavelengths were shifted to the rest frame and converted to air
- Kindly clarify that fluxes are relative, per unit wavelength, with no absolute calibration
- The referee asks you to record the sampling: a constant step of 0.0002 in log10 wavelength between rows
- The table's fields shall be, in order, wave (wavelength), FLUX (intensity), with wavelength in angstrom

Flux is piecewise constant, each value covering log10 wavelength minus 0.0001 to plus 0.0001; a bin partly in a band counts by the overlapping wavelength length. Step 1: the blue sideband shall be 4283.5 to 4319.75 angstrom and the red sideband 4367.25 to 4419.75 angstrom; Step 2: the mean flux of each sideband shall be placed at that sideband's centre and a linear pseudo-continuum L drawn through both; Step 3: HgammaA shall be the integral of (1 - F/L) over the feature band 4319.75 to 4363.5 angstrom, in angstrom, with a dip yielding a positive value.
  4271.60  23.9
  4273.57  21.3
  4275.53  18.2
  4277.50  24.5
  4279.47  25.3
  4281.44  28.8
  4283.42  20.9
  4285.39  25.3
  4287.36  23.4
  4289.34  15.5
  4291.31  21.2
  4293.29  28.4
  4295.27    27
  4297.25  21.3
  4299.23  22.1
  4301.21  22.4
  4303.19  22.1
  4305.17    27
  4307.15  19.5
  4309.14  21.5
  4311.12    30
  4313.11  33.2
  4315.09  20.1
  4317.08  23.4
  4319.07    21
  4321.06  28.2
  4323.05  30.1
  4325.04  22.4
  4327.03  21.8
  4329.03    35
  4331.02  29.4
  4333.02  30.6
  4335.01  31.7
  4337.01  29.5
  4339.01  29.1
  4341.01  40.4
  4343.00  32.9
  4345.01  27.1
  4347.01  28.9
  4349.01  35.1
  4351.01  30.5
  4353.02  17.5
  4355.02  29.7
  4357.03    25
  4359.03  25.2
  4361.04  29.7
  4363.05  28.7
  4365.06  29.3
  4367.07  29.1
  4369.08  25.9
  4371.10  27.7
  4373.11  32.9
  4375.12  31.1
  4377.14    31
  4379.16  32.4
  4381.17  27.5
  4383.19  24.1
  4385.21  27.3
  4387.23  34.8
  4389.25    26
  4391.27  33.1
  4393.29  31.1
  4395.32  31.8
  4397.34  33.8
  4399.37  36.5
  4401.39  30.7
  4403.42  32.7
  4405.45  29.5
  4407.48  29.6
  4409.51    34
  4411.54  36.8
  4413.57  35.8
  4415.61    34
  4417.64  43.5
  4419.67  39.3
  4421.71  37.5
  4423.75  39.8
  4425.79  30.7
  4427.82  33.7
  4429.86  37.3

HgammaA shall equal -3.0 angstrom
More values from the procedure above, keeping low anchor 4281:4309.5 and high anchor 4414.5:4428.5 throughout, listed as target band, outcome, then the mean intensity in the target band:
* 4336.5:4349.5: -1.62 angstrom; 31.8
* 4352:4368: 1.83 angstrom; 26.8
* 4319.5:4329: -0.03 angstrom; 26.3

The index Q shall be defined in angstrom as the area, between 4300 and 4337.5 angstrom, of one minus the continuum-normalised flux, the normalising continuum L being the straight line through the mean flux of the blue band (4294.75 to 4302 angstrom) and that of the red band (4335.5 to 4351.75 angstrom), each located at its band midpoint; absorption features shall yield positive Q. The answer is 1.0 angstrom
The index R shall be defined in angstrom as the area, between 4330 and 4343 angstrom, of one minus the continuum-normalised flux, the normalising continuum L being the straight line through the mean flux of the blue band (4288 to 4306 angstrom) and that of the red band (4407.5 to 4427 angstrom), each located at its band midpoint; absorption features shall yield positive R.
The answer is -2.12 angstrom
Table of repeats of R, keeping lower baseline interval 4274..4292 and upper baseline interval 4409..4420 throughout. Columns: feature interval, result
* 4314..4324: 0.8 angstrom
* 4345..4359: 1.2 angstrom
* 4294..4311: 1.0 angstrom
